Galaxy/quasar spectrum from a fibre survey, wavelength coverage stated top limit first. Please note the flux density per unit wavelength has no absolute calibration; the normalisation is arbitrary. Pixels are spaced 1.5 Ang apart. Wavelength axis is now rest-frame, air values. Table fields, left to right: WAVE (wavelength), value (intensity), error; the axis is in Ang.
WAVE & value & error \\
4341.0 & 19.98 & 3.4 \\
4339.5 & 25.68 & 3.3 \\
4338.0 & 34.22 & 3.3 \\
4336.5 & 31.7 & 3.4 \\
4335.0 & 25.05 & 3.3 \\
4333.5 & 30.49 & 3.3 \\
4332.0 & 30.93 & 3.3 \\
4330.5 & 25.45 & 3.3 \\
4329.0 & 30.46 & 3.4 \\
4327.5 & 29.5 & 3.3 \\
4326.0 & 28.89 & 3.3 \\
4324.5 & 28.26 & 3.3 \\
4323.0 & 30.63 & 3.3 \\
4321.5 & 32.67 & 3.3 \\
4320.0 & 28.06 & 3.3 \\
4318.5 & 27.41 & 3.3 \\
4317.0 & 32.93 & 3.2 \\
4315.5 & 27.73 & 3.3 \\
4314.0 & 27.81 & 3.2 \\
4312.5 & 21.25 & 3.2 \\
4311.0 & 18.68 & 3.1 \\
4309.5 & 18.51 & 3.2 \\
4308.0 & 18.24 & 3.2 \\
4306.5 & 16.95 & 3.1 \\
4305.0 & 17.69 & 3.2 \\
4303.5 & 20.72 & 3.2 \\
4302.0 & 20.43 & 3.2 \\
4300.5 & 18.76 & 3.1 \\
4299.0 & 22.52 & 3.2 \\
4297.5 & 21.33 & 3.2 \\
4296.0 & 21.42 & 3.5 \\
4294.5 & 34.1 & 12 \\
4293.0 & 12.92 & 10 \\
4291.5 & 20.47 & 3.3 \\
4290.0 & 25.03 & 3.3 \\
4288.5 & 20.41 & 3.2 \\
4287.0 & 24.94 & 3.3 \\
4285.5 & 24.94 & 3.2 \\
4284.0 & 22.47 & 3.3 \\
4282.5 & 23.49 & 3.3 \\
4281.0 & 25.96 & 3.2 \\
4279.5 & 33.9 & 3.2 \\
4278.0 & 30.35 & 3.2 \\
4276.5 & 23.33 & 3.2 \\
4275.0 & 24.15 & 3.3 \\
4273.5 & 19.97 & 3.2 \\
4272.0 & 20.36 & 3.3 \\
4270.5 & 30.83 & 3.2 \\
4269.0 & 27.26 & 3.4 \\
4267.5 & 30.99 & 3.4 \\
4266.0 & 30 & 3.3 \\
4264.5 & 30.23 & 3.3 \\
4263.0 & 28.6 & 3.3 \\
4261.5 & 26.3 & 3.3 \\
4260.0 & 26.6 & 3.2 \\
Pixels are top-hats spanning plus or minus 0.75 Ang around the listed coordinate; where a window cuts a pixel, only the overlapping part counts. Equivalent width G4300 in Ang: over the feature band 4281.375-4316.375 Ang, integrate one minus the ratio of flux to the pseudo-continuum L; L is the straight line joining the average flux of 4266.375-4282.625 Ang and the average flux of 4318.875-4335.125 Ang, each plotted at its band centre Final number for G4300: 7.5 Ang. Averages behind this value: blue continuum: 26.6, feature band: 21.9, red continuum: 29.2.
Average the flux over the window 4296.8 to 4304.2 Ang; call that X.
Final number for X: 20.7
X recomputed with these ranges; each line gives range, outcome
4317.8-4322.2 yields 29.4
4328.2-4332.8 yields 29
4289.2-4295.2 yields 23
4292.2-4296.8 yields 22.8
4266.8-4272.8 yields 27.3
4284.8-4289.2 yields 23.4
